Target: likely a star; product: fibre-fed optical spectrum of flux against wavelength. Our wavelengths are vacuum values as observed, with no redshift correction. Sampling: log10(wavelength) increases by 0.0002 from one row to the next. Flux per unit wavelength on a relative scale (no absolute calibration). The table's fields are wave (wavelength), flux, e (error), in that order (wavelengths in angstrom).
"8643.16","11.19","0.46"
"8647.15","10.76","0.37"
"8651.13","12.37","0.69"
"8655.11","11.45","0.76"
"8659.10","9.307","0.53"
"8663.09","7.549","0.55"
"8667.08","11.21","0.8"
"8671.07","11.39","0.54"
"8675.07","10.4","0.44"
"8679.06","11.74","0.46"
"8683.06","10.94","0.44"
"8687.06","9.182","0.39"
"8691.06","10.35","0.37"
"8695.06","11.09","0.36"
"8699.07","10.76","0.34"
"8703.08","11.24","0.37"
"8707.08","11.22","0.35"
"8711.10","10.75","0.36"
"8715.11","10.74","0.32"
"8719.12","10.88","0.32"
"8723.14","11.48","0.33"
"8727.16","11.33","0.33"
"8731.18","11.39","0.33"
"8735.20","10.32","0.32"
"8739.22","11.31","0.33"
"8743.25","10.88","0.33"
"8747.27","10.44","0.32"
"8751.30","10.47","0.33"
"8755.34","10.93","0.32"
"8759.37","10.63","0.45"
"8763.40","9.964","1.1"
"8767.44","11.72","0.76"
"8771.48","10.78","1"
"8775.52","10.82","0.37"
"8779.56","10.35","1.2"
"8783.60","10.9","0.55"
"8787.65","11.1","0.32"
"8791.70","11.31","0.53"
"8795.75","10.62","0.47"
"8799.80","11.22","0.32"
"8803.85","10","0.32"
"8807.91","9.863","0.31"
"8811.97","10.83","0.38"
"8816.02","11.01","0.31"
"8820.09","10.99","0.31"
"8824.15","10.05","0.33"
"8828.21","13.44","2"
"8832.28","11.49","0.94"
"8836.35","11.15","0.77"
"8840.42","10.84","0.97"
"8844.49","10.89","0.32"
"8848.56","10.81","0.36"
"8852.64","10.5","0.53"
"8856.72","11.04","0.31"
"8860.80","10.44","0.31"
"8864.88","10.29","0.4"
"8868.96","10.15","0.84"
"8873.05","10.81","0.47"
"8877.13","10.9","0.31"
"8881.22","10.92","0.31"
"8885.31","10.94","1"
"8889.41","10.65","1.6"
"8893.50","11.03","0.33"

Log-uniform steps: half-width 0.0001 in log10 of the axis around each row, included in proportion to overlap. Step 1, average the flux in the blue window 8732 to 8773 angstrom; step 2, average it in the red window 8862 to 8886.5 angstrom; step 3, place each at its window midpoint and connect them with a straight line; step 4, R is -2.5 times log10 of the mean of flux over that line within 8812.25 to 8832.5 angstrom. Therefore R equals -0.06 mag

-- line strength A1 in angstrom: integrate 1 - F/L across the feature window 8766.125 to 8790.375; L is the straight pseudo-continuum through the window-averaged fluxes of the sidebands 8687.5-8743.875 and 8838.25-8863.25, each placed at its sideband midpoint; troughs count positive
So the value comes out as -0.2 angstrom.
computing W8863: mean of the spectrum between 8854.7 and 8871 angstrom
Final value 10.5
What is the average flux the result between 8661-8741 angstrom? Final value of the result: 10.8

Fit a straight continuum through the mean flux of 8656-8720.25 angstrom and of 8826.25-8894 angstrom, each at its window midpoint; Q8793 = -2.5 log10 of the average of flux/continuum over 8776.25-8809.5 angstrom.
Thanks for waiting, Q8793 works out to 0.01 mag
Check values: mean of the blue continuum 10.6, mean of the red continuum 11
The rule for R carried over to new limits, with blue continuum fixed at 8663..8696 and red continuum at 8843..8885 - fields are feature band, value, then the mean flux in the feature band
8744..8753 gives 0.010 mag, 10.5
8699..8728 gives -0.046 mag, 11.1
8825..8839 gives -0.110 mag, 11.8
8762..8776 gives -0.023 mag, 10.9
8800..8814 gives 0.030 mag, 10.4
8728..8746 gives -0.037 mag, 11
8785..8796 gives -0.042 mag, 11.1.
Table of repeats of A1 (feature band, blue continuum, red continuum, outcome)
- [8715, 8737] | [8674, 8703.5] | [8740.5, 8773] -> -0.69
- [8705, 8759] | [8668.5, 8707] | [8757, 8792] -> -0.53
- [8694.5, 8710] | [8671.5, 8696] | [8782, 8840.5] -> -0.52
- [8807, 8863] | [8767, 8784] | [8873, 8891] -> -0.64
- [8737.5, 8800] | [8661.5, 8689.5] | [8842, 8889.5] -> -1.71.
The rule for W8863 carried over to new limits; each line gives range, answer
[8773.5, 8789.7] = 10.8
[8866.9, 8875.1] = 10.5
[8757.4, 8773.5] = 10.8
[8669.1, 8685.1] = 11.1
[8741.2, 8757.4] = 10.7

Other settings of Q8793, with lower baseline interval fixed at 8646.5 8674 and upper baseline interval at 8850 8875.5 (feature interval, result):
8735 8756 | -0.019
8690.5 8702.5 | -0.028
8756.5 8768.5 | -0.016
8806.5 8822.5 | -0.014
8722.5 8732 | -0.082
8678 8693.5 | 0.006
